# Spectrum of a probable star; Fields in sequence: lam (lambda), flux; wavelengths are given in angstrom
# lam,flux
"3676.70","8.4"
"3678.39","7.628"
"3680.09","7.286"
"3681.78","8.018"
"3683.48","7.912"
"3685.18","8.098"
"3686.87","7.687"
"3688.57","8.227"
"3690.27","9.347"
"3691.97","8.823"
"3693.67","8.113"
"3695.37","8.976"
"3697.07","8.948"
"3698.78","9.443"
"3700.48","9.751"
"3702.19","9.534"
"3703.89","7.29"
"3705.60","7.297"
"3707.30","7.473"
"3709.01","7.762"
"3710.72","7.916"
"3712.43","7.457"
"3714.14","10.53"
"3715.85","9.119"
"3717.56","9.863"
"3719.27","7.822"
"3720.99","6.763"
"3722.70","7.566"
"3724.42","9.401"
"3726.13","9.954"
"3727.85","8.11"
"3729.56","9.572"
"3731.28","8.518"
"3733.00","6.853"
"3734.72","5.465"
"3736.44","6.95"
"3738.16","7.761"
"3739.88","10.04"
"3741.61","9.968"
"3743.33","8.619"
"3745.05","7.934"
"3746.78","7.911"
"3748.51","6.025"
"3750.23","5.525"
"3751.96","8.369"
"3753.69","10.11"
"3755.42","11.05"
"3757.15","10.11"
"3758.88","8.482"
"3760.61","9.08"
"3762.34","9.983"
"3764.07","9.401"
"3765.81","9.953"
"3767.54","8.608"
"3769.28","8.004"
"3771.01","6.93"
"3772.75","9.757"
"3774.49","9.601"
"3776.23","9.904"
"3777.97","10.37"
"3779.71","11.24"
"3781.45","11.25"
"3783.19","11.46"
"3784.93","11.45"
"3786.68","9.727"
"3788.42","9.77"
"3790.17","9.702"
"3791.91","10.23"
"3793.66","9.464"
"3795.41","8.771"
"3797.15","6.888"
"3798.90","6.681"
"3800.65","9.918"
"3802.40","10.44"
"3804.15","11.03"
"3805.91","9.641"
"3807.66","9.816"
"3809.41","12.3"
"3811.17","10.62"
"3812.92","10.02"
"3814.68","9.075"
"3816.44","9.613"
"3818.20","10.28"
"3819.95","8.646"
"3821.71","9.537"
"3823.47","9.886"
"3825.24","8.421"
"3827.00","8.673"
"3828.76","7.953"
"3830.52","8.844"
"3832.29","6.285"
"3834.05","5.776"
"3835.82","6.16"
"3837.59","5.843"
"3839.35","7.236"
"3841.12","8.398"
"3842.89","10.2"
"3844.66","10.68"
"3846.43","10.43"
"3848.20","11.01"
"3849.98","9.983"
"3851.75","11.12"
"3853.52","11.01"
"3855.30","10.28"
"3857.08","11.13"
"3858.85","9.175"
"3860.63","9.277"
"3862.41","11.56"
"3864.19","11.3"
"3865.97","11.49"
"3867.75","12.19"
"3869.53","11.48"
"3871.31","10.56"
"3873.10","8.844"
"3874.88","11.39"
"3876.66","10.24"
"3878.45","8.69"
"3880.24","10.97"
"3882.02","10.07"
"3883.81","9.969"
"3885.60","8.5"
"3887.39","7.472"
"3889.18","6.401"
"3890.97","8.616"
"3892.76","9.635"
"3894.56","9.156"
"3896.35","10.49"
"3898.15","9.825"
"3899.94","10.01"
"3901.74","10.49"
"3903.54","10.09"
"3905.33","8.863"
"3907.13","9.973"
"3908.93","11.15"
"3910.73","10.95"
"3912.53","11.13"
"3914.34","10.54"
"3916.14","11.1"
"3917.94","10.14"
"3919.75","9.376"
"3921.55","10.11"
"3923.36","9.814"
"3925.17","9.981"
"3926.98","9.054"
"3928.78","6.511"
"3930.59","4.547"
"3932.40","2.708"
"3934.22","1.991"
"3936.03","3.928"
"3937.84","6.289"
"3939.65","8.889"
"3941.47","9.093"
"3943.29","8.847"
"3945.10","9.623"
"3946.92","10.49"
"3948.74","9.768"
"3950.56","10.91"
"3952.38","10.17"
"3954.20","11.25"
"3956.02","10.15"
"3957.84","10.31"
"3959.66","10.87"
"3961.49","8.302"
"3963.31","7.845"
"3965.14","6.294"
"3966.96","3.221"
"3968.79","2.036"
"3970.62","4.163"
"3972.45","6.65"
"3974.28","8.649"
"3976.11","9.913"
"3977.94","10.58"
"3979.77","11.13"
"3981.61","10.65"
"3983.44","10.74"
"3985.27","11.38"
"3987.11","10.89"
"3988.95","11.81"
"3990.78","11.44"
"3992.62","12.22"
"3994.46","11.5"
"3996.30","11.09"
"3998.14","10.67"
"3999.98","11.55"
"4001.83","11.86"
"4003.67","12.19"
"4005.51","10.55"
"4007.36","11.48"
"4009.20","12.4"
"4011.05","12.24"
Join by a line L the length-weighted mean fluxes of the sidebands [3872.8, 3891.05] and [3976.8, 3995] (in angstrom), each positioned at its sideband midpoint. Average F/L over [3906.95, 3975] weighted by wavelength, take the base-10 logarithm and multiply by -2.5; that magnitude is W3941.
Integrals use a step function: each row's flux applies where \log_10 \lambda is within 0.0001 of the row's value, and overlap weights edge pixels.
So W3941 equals 0.23 mag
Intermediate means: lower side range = 9.24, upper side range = 11.2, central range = 8.31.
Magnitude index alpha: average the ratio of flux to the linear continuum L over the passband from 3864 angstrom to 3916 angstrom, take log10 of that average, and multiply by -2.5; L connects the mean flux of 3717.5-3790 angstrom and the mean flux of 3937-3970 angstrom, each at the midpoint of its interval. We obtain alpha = -0.16 mag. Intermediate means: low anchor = 8.93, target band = 10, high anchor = 8.54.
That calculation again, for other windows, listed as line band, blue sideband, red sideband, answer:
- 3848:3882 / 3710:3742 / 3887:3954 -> -0.207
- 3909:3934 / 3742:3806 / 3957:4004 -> 0.077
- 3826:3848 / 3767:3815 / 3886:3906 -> 0.167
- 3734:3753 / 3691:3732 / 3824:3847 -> 0.098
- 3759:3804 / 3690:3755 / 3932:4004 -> -0.124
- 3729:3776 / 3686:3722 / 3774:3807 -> 0.087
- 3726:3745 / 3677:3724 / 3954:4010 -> 0.031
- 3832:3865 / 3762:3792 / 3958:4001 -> 0.033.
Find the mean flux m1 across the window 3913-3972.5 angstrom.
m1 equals 8.07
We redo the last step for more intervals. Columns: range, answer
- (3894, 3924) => 10.2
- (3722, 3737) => 8.07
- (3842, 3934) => 9.73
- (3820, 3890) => 9.44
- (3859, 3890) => 10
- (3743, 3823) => 9.43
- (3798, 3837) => 9.04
